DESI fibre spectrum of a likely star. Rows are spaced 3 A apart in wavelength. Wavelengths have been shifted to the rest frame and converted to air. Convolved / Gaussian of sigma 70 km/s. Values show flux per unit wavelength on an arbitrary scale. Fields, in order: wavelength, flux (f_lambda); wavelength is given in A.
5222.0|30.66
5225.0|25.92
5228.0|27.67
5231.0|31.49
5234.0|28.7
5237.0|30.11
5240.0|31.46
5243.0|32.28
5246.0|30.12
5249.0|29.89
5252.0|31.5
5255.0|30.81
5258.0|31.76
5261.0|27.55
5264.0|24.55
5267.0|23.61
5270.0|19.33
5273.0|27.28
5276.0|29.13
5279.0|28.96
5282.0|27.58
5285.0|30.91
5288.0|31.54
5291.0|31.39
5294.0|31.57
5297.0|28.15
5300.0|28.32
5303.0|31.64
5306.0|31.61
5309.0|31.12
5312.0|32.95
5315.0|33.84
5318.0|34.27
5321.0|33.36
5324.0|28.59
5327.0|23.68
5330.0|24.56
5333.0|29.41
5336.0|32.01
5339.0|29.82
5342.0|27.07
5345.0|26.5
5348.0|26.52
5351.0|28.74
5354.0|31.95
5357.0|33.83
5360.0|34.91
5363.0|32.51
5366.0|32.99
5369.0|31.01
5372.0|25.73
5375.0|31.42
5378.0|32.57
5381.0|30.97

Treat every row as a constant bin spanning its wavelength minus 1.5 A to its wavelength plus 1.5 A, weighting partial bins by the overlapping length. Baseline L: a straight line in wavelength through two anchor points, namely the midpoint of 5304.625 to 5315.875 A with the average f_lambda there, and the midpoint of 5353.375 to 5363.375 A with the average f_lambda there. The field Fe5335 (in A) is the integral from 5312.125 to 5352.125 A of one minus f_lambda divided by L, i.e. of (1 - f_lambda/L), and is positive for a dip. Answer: 4.4 A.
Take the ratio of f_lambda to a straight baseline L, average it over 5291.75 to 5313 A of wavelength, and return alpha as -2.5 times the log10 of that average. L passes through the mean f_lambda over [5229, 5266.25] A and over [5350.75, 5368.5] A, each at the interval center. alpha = 0.02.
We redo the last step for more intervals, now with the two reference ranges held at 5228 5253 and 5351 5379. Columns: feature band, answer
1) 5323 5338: 0.14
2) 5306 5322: -0.06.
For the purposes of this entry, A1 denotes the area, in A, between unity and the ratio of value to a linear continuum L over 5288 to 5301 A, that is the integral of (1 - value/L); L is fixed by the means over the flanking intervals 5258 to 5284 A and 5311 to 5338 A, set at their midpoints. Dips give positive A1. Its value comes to -0.94 A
